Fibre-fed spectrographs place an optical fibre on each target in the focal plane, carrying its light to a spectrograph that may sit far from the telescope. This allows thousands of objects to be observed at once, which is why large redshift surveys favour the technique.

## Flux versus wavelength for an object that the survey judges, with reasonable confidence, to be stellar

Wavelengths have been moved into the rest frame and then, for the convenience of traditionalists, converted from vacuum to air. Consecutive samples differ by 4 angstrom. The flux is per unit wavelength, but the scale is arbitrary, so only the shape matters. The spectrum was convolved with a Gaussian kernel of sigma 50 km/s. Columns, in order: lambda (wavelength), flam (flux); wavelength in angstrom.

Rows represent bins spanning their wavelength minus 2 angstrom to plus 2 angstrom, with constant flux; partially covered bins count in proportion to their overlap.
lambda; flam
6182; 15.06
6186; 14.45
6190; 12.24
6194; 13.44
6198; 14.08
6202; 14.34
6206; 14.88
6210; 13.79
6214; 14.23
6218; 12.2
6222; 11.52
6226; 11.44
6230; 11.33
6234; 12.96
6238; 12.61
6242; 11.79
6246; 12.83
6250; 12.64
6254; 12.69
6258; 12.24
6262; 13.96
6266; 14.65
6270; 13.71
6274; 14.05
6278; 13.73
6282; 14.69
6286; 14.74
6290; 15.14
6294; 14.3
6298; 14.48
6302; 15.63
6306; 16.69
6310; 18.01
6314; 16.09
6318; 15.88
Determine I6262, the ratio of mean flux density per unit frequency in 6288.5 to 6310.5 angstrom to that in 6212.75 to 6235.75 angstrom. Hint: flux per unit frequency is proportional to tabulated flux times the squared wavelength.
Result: 1.3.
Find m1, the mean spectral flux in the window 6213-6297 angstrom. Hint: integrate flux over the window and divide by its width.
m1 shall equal 13.2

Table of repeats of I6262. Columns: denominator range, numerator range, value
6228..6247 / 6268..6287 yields 1.17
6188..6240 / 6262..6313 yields 1.18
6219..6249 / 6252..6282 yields 1.14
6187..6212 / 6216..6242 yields 0.88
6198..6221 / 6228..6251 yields 0.90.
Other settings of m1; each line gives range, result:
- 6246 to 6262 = 12.7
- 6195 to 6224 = 13.6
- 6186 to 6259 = 12.9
